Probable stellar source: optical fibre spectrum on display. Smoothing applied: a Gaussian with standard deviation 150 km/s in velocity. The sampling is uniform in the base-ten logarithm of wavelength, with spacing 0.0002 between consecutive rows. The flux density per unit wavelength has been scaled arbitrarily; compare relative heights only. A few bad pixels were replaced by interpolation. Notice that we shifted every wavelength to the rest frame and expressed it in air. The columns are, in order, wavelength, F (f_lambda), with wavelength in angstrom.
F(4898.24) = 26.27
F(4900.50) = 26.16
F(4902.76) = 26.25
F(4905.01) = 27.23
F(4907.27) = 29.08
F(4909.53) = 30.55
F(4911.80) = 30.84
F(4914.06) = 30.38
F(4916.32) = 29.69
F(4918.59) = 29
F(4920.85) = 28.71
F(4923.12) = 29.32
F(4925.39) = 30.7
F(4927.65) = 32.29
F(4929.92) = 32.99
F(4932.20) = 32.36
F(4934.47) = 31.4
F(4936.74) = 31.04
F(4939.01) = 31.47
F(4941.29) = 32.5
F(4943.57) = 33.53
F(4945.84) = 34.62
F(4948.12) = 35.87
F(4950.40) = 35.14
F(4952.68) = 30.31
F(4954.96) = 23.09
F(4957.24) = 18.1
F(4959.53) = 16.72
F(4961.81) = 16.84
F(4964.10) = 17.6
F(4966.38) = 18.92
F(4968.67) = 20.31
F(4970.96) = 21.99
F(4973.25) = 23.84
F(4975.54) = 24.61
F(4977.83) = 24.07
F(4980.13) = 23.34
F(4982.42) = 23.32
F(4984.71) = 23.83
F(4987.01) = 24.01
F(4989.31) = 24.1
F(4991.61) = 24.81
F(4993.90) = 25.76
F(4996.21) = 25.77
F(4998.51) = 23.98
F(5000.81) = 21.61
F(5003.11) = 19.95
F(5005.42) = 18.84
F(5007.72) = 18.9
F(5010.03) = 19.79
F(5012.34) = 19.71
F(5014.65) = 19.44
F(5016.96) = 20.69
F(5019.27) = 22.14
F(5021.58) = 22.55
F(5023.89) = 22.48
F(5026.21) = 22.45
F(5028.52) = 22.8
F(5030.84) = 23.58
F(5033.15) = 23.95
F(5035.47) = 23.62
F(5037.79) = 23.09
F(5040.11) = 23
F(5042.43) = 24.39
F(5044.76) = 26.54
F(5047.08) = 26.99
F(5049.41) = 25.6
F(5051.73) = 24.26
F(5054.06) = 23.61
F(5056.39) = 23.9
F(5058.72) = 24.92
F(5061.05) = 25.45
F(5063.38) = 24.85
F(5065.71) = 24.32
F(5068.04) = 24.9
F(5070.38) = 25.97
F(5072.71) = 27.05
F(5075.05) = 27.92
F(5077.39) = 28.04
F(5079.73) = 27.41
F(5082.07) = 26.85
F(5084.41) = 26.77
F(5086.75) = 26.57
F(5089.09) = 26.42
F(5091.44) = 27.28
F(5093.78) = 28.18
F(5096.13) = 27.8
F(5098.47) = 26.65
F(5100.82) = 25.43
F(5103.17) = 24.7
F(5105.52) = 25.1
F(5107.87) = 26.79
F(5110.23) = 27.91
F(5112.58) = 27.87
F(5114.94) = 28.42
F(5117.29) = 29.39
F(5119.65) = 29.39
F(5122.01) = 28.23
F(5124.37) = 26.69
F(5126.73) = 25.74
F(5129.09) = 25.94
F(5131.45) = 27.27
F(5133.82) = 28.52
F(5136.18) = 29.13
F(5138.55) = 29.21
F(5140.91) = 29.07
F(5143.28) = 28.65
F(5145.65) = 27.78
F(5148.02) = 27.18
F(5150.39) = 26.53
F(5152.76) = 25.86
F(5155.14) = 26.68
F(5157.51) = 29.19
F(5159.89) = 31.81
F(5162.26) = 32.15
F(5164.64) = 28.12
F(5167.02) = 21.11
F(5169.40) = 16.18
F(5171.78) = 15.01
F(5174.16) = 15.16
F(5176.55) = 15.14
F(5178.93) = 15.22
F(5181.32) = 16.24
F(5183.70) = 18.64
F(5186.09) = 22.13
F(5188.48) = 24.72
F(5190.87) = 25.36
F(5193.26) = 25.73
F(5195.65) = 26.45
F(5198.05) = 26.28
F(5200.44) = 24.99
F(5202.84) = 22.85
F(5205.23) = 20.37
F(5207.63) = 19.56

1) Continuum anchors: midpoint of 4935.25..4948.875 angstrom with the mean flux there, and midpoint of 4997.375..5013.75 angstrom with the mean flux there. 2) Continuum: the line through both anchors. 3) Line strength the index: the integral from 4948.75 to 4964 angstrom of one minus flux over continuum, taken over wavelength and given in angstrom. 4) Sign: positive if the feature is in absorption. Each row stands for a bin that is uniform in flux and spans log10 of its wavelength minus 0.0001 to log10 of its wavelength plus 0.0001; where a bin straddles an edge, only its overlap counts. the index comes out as 3.53 angstrom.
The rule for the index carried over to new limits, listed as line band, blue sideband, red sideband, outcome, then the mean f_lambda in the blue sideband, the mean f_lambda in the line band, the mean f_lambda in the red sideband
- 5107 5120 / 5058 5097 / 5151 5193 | -1.7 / 26.5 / 28.3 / 22.4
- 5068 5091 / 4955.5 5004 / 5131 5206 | -3.6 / 22.1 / 26.9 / 24.3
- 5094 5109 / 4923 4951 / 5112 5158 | 1.3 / 32.6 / 26.2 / 27.8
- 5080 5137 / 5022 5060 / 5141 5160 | -1.8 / 24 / 27.2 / 27.8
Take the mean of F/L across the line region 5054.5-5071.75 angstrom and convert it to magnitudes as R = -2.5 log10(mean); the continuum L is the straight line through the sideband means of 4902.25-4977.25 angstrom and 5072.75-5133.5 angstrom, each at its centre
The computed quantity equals 0.10 mag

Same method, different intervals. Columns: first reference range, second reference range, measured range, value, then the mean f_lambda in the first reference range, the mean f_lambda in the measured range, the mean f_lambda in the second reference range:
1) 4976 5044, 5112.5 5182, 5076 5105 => -0.11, 22.7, 26.8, 25.4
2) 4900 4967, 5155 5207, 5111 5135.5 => -0.16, 28.5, 27.8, 22.6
